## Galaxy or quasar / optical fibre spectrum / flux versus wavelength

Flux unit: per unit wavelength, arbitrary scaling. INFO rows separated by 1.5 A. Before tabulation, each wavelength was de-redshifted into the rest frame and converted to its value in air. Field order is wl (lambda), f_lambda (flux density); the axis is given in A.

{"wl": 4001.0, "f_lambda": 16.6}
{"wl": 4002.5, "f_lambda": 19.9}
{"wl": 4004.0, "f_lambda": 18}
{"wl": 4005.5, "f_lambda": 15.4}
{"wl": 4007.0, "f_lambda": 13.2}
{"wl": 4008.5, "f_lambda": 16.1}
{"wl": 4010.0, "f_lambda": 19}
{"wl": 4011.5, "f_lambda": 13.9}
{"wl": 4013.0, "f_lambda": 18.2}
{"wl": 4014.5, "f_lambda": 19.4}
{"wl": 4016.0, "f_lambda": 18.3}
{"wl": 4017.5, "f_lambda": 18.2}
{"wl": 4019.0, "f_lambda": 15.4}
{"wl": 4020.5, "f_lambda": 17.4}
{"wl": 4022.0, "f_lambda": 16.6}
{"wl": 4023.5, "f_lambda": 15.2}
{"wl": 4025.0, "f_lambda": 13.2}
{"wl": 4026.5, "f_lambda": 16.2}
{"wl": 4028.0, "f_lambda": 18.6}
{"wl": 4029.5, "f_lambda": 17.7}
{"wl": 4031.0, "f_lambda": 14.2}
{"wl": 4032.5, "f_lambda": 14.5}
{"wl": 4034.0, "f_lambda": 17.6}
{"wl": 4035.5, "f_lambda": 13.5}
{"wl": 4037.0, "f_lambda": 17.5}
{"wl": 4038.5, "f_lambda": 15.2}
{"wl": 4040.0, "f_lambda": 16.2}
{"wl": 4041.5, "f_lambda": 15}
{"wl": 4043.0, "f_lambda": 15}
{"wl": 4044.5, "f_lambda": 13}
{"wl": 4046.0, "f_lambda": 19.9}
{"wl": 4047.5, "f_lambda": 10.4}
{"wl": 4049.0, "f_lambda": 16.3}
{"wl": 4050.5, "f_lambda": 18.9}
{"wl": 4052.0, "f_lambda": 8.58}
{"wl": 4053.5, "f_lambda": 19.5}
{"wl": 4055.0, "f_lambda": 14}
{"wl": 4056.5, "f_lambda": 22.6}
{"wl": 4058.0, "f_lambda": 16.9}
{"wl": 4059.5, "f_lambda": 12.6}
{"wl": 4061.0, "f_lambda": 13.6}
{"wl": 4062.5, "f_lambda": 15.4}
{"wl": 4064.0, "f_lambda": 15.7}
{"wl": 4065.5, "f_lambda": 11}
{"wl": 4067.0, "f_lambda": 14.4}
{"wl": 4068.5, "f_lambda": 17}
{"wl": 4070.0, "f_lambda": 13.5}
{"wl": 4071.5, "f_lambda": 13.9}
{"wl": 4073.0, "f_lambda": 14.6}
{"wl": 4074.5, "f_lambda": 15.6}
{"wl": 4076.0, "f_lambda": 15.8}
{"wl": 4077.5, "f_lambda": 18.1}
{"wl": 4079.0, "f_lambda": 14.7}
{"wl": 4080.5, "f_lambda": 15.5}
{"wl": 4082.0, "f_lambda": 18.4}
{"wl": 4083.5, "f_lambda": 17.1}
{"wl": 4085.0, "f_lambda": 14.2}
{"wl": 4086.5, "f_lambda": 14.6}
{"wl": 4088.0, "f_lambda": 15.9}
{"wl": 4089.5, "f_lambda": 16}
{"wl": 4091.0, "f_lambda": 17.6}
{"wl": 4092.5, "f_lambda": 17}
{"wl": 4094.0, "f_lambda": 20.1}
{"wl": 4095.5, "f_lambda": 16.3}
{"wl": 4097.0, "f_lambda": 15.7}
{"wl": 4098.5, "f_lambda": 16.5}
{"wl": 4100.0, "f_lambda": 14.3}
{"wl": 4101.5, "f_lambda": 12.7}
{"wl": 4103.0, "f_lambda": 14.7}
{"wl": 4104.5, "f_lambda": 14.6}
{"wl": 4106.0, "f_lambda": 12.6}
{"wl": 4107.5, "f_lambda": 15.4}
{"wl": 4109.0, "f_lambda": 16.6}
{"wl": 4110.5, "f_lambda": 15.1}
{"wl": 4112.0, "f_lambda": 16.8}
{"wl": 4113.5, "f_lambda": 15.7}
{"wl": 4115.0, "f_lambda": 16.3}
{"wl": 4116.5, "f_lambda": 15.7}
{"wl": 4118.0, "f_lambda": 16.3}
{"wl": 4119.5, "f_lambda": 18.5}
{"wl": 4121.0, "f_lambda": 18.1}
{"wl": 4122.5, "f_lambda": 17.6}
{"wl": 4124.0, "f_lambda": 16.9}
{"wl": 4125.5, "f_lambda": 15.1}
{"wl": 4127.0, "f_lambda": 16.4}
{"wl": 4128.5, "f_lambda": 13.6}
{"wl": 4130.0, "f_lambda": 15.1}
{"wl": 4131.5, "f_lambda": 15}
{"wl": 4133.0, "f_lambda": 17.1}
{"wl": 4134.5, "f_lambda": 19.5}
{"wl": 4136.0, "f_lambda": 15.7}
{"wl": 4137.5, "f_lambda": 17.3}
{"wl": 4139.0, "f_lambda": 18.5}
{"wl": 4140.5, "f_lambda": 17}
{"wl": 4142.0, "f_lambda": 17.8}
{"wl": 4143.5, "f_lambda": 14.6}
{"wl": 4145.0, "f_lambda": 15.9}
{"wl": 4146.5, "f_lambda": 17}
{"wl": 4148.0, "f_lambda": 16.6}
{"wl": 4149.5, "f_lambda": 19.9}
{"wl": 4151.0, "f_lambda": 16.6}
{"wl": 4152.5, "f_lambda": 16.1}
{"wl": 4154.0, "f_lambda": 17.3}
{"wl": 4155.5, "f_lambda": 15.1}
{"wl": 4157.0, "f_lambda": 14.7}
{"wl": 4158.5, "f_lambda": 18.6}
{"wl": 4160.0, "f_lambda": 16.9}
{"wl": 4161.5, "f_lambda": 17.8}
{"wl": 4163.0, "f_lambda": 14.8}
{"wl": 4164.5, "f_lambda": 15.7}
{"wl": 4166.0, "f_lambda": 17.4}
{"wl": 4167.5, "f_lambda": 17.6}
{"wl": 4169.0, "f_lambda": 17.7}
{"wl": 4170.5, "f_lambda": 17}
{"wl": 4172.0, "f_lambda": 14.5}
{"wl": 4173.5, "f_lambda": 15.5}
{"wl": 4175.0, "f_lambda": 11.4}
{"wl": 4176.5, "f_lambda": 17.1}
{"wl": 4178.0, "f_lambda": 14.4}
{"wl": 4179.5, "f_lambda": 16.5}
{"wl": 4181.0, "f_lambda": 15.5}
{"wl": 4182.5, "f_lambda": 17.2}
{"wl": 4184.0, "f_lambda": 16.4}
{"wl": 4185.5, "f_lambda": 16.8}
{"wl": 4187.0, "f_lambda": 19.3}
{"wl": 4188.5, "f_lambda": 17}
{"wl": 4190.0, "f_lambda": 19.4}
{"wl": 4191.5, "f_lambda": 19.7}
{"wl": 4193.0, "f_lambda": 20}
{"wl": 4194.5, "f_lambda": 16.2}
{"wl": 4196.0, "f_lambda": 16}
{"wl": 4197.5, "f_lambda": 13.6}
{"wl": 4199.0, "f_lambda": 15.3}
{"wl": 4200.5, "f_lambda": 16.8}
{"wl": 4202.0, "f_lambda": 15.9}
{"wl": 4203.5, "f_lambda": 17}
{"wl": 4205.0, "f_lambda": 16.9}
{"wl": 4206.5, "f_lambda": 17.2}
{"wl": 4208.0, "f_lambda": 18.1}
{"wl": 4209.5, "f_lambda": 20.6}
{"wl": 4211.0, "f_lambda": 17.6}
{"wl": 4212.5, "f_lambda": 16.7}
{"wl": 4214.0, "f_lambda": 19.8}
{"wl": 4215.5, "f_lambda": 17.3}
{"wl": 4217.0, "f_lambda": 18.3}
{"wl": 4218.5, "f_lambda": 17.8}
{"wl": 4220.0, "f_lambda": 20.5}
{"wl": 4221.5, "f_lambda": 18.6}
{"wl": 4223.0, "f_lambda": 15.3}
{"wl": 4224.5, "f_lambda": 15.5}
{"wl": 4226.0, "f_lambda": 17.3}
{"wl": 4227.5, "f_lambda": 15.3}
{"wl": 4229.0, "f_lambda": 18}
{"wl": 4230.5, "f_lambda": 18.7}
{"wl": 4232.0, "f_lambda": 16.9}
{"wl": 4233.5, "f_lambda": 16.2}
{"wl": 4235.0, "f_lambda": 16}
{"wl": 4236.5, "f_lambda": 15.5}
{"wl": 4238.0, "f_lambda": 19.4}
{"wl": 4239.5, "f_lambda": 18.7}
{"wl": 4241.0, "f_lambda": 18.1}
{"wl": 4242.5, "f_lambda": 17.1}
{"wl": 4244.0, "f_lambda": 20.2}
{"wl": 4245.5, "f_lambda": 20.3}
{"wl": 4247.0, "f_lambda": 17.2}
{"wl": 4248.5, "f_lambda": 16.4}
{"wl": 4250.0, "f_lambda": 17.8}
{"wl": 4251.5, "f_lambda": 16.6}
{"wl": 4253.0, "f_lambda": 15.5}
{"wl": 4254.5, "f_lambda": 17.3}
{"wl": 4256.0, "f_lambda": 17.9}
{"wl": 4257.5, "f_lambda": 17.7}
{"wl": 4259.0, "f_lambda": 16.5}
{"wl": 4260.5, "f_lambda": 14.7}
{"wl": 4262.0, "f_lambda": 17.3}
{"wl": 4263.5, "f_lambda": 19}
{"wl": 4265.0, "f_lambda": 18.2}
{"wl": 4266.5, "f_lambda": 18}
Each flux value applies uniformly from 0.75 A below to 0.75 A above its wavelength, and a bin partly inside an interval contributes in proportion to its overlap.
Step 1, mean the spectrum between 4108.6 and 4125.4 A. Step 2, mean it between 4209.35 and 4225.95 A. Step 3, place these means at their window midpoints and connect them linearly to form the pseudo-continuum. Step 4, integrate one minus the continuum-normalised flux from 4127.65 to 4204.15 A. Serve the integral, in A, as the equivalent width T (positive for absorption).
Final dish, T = 2.9 A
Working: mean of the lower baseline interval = 16.6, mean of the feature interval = 16.6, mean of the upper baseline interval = 17.9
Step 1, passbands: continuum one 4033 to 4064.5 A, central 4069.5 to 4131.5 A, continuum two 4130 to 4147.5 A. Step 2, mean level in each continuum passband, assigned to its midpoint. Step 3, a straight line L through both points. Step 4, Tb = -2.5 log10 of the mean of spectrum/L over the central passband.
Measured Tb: 0.03 mag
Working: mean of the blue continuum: 15.6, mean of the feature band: 15.8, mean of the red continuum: 16.8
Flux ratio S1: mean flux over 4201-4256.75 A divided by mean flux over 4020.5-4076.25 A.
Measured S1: 1.14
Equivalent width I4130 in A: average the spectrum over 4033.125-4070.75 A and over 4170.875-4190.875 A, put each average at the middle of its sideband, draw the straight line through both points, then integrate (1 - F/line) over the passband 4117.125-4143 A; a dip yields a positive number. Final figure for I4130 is -1.42 A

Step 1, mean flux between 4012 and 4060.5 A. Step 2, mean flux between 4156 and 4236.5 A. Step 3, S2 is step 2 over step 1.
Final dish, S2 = 1.05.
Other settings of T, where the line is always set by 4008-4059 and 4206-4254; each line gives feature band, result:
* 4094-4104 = 0.8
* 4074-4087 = 0.4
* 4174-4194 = 0.4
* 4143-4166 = 0.7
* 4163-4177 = 1.1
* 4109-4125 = 0.1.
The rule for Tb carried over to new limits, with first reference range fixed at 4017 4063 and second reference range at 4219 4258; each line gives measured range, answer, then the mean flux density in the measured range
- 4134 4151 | -0.036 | 17.2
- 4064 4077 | 0.100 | 14.6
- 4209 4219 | -0.061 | 18.3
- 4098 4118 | 0.080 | 15.2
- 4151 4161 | 0.017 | 16.5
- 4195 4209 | 0.050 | 16.4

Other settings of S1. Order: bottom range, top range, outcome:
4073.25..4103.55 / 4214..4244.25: 1.09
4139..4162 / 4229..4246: 1.06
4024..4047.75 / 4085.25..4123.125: 1.03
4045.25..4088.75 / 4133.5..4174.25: 1.08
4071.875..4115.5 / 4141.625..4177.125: 1.04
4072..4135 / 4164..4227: 1.06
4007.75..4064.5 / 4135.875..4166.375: 1.04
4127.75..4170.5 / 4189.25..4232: 1.05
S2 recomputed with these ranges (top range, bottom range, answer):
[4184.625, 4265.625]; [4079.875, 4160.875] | 1.07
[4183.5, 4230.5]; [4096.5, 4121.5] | 1.12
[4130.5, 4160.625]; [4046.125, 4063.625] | 1.09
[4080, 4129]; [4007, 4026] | 0.96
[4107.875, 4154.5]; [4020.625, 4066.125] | 1.07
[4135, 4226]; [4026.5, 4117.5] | 1.08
